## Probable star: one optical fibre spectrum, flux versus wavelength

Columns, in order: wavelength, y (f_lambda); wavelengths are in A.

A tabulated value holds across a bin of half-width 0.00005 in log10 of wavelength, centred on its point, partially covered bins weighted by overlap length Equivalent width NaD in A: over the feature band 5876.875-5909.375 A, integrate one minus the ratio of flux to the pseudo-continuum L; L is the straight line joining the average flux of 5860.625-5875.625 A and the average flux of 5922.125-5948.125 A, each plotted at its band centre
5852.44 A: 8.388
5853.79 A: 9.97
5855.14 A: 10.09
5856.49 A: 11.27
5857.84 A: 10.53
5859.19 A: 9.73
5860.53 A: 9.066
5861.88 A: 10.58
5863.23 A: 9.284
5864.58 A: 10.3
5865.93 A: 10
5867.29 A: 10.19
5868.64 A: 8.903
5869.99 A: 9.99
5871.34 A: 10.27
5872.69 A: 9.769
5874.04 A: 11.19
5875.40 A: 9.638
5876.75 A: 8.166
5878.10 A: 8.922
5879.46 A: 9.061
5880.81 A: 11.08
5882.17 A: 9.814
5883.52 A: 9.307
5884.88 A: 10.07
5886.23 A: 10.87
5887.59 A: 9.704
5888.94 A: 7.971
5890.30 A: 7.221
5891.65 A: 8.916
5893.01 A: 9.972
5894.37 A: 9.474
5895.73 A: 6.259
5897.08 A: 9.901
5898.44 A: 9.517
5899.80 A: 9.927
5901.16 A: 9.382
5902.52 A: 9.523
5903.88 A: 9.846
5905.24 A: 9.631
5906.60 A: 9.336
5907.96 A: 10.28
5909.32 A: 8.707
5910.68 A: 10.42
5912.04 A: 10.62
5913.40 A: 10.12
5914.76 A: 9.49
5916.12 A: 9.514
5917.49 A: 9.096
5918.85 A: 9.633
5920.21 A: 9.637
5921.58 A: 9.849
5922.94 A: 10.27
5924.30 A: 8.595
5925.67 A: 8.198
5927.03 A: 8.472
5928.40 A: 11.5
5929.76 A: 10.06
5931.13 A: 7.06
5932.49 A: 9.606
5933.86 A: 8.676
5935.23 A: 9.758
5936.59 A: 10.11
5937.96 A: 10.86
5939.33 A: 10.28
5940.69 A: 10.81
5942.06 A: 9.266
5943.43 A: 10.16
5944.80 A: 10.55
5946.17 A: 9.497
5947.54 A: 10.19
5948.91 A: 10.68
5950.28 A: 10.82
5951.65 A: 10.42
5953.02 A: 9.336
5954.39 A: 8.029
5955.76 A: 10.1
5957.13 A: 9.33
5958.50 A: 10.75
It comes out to 1.7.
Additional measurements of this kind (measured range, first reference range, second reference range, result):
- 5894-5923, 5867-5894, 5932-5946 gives 0.6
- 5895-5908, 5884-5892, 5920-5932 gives -0.2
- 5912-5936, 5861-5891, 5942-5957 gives 1.0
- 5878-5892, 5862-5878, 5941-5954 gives 0.6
